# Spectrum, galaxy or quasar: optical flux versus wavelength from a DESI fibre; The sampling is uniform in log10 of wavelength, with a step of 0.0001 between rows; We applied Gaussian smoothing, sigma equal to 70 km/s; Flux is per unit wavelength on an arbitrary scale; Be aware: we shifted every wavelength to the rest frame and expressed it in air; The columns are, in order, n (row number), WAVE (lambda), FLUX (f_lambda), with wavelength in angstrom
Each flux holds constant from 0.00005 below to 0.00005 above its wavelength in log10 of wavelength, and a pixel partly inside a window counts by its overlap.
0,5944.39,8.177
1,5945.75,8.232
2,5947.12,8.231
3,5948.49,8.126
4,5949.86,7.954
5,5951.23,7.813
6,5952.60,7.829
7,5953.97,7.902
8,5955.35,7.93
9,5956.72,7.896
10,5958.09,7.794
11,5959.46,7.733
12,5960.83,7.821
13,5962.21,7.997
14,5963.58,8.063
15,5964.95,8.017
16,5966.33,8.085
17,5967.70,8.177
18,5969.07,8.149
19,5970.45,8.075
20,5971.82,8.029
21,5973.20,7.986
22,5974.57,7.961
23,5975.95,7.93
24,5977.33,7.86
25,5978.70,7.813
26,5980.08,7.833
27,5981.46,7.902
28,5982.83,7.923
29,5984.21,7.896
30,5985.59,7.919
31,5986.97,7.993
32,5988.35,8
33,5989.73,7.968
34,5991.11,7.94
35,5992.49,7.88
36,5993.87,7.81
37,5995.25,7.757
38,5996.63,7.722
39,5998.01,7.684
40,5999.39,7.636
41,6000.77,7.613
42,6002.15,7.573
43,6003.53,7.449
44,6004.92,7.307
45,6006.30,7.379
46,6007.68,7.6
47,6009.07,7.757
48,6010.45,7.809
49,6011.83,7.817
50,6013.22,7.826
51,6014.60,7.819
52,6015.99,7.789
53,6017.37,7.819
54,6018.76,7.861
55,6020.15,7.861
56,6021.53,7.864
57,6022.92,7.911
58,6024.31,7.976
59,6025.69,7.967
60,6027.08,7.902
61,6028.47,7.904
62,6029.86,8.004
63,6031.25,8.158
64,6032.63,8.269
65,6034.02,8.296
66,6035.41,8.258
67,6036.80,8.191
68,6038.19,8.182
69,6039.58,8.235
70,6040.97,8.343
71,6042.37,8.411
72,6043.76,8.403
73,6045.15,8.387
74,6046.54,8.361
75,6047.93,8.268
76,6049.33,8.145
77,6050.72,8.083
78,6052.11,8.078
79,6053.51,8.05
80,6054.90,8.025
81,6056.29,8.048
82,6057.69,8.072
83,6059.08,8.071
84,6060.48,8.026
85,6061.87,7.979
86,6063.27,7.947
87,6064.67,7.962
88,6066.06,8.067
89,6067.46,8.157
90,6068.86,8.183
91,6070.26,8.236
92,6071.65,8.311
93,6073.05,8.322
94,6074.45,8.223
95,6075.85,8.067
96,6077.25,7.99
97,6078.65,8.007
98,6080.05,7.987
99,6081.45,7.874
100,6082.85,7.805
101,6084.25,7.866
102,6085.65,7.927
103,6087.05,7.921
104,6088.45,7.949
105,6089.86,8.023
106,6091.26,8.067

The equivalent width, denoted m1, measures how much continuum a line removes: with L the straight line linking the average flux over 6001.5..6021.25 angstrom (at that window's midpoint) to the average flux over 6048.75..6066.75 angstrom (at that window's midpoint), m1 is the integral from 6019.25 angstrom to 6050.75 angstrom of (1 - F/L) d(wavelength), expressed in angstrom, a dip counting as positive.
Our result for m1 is -1.1 angstrom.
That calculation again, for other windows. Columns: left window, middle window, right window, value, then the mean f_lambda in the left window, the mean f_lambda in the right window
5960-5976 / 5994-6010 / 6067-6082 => 0.9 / 8.02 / 8.12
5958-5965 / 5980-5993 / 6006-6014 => -0.2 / 7.91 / 7.72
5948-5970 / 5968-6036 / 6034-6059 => 1.8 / 7.95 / 8.21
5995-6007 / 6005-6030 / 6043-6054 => 0.0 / 7.57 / 8.23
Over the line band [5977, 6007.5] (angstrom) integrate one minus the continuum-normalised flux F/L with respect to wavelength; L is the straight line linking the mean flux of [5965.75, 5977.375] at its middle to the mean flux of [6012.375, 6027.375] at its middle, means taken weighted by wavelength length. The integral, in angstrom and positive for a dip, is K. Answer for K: 0.8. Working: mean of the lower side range 8.04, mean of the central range 7.76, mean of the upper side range 7.87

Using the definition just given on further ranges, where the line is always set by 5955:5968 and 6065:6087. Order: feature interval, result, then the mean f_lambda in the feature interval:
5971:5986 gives 0.09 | 7.92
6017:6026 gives 0.13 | 7.89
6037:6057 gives -0.45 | 8.21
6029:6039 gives -0.21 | 8.19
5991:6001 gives 0.29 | 7.75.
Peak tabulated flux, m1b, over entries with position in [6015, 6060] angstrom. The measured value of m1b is 8.411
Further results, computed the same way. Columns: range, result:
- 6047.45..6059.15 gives 8.268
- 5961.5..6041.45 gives 8.343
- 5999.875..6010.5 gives 7.809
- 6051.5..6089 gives 8.322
